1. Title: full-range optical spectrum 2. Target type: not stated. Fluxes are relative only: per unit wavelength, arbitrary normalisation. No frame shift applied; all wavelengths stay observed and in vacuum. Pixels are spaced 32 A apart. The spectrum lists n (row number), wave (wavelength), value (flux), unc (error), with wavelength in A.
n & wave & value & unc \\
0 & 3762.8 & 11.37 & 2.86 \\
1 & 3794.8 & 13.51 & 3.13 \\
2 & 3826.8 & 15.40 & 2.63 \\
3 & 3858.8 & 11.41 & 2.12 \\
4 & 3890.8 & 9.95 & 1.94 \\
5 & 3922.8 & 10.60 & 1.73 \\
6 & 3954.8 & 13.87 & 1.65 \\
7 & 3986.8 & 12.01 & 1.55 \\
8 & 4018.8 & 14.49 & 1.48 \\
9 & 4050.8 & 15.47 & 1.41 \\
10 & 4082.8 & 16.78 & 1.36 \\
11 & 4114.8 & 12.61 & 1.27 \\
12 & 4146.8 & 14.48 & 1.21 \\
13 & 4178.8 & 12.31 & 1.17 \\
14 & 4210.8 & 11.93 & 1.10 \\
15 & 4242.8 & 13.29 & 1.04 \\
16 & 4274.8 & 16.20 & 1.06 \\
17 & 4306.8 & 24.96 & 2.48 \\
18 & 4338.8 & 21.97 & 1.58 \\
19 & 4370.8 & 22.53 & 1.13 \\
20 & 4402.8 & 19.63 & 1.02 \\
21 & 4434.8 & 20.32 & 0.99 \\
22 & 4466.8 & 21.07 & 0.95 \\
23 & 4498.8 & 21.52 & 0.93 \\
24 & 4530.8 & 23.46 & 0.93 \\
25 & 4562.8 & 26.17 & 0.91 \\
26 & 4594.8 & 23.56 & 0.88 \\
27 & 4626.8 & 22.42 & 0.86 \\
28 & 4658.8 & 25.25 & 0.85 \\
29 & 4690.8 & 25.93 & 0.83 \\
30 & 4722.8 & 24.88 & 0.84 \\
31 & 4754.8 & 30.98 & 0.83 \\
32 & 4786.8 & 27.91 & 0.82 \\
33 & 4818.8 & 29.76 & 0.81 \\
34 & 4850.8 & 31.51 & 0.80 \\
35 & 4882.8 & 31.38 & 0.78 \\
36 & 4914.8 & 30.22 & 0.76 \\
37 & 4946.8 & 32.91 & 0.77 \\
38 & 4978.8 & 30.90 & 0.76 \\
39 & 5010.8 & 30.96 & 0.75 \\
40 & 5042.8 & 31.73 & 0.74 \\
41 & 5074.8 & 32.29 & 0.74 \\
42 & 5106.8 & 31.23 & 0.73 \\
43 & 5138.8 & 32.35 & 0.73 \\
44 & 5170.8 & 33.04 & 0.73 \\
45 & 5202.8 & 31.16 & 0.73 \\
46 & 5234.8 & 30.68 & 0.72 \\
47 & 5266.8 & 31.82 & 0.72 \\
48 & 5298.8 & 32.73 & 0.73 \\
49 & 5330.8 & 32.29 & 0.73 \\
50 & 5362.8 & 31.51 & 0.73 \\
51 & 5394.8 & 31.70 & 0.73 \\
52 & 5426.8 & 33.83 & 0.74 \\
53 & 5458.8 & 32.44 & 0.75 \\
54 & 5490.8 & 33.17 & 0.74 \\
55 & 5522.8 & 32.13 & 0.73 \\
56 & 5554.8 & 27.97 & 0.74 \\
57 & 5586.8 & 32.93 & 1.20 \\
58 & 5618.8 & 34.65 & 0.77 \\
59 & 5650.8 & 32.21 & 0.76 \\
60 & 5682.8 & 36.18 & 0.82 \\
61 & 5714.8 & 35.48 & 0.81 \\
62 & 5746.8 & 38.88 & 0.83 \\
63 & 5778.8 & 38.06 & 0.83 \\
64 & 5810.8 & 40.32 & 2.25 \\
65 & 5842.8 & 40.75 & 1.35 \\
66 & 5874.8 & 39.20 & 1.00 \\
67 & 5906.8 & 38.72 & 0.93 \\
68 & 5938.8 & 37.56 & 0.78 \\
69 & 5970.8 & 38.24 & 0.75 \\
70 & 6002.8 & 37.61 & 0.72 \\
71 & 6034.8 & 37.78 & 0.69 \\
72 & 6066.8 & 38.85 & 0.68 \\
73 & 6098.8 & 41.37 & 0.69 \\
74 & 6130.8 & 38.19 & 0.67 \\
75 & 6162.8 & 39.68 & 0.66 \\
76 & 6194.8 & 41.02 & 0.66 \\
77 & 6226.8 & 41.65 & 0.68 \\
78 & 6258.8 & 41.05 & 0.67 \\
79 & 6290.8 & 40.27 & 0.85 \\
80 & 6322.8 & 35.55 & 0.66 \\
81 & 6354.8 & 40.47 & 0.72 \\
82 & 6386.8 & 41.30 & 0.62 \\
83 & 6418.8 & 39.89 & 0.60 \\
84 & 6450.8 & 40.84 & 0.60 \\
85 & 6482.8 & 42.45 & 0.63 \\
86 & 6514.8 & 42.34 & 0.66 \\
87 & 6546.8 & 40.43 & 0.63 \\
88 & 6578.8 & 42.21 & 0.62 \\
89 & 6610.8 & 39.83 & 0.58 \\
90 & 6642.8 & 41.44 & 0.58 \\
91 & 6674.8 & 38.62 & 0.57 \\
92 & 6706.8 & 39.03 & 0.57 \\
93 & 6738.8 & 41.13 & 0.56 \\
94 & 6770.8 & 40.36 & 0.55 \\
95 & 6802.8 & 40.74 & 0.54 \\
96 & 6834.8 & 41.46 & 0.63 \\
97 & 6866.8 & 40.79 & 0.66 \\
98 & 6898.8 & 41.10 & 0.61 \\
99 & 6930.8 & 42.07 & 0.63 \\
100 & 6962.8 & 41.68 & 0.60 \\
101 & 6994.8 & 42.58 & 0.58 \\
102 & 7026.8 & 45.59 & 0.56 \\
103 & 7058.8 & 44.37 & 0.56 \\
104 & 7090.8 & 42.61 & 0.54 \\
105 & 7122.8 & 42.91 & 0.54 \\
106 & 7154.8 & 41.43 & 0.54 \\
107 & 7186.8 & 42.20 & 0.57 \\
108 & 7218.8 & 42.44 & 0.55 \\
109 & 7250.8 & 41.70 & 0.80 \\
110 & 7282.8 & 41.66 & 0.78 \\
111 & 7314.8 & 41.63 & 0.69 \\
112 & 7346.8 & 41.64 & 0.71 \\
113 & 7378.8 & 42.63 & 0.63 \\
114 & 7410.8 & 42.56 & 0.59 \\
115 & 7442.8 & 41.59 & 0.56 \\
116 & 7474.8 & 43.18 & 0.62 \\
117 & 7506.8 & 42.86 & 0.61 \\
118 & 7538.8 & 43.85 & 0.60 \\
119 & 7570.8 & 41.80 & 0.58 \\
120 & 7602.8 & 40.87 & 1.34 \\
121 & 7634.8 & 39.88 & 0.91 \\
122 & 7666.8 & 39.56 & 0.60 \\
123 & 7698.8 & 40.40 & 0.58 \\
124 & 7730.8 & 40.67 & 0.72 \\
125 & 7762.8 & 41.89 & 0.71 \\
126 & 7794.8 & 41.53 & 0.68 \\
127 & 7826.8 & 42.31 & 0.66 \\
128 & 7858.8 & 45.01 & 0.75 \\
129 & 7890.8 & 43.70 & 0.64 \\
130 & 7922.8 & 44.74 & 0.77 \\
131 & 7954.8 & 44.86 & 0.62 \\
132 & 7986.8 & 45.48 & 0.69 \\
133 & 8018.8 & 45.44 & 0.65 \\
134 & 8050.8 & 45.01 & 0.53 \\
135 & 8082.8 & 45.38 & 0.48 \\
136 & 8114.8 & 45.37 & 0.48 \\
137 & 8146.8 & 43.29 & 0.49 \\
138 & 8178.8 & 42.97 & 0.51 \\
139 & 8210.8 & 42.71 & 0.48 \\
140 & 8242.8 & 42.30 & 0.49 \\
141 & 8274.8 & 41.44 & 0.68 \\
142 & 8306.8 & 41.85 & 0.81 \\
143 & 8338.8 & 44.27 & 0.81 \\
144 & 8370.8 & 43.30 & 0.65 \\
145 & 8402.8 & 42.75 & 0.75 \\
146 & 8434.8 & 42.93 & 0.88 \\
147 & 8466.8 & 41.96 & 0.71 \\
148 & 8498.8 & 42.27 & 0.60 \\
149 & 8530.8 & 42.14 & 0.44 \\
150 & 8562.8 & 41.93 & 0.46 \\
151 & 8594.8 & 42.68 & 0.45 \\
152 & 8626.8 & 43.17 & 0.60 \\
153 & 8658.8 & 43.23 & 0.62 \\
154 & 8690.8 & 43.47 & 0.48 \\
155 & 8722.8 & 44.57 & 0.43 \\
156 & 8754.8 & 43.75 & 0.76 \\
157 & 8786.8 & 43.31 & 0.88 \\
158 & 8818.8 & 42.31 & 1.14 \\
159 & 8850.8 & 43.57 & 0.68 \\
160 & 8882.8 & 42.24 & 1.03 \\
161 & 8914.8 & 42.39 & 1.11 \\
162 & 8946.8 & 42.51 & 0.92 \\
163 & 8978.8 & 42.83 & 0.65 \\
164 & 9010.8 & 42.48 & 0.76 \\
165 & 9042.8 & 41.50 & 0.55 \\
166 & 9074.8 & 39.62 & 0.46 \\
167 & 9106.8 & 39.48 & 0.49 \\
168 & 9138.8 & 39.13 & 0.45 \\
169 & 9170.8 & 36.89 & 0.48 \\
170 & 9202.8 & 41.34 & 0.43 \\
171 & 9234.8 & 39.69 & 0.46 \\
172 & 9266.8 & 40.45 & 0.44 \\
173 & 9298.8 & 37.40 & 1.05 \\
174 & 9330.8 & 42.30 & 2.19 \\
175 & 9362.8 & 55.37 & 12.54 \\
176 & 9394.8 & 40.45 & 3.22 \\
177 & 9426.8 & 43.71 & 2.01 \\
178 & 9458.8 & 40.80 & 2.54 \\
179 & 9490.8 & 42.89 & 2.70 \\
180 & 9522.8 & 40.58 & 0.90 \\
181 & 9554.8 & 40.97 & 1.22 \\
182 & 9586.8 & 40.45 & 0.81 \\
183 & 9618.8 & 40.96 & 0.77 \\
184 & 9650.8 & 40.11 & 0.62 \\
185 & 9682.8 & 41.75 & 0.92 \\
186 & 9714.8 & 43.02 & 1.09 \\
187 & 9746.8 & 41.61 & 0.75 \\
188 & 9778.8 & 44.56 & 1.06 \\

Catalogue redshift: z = 0.072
